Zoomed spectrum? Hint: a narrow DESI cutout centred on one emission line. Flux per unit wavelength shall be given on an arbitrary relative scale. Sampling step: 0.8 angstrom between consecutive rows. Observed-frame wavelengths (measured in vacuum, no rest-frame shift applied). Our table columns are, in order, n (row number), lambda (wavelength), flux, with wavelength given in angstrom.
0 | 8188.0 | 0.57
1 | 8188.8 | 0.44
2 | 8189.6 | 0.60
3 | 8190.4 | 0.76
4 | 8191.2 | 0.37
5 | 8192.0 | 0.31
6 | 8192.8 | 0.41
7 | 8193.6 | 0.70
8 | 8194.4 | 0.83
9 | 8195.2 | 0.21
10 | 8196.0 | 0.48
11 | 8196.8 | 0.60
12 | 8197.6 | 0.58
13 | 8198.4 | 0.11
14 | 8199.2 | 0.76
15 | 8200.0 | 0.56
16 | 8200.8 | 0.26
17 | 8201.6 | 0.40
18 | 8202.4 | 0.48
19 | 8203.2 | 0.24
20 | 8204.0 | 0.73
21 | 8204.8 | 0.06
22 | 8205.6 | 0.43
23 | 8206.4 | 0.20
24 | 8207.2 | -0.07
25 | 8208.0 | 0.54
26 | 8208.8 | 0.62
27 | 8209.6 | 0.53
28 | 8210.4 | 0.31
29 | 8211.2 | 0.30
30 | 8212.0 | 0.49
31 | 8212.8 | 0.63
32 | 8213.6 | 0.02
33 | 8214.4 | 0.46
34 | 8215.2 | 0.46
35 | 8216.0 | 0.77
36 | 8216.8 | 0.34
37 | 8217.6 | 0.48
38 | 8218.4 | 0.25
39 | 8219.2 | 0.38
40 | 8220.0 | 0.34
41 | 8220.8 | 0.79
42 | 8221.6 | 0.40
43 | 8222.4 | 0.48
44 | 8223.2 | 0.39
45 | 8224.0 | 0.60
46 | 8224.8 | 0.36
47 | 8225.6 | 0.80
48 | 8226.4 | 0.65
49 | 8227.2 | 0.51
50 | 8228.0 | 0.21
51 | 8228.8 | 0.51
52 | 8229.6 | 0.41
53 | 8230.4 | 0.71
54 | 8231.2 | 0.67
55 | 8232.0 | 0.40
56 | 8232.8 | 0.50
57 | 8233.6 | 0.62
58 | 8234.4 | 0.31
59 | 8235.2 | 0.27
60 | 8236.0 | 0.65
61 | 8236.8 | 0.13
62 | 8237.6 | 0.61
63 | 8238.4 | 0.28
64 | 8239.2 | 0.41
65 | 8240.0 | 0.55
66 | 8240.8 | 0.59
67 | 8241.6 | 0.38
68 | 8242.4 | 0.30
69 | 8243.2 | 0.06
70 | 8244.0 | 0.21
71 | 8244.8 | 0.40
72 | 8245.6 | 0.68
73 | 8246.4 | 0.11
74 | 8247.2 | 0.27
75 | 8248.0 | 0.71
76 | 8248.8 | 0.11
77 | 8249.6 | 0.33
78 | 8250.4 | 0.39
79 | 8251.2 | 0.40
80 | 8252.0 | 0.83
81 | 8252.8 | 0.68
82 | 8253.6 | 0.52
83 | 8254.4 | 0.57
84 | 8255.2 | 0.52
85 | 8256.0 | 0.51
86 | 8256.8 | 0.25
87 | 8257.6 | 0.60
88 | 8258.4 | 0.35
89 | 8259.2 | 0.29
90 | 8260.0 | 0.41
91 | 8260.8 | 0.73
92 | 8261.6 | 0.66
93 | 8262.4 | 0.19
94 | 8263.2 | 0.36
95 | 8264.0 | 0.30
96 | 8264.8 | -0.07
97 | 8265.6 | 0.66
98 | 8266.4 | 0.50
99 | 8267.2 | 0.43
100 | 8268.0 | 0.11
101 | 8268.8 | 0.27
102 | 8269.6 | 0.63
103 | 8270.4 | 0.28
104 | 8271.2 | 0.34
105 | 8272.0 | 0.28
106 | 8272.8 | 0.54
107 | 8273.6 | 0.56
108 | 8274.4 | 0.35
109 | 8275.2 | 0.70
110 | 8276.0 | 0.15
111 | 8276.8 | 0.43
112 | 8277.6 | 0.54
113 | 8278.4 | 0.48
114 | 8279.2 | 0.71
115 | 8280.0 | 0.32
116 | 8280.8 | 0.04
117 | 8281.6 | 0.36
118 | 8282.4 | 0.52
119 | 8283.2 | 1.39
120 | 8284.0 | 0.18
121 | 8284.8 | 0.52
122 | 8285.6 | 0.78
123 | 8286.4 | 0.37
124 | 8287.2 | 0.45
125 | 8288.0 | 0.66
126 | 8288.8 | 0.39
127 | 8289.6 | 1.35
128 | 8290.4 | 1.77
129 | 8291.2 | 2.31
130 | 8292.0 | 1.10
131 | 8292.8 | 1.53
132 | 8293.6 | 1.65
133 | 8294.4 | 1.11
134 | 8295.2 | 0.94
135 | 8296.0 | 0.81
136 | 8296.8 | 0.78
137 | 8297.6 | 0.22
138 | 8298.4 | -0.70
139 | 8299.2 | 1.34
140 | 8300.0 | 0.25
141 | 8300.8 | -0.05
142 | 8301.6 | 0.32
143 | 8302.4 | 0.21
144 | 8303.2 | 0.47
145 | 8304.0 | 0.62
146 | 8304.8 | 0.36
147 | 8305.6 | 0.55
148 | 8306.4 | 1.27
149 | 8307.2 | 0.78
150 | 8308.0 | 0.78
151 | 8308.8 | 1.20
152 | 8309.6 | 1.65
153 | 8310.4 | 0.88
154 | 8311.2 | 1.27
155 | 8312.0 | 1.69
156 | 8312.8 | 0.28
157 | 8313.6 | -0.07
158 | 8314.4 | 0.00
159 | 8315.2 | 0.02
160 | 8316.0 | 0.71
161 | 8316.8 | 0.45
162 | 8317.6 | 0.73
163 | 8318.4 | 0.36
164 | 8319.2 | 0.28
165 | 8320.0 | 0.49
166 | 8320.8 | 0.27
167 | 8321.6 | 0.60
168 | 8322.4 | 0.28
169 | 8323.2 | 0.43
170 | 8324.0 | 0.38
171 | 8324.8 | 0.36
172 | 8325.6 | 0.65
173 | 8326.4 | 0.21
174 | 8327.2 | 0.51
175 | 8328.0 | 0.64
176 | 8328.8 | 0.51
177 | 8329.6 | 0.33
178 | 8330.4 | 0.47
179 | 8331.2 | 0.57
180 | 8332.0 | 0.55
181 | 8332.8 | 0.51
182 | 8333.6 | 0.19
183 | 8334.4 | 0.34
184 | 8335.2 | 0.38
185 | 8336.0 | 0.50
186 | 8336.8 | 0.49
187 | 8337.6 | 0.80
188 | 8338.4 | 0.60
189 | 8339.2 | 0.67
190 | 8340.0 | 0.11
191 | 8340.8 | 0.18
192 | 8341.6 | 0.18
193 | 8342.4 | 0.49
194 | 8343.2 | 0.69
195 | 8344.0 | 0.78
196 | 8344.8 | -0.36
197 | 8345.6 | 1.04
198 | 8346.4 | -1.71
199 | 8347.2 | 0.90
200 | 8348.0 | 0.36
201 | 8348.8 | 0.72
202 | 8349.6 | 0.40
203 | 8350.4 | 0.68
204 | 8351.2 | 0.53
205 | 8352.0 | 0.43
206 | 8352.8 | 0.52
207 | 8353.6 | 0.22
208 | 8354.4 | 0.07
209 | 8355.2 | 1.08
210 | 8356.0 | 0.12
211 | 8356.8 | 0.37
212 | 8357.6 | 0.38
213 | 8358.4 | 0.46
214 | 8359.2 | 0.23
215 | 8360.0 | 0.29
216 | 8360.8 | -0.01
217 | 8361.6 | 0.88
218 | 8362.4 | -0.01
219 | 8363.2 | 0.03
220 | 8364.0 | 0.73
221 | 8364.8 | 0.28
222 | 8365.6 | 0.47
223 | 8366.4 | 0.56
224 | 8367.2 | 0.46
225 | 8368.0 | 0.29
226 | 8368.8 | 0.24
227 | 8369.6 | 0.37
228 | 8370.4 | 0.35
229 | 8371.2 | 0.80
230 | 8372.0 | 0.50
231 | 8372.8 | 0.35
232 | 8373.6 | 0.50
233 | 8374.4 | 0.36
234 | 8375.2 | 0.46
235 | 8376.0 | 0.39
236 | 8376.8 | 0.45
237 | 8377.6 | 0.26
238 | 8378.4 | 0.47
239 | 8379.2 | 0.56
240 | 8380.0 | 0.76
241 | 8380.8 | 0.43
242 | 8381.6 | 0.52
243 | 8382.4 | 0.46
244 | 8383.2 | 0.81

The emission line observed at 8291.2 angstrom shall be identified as [S II] 6716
